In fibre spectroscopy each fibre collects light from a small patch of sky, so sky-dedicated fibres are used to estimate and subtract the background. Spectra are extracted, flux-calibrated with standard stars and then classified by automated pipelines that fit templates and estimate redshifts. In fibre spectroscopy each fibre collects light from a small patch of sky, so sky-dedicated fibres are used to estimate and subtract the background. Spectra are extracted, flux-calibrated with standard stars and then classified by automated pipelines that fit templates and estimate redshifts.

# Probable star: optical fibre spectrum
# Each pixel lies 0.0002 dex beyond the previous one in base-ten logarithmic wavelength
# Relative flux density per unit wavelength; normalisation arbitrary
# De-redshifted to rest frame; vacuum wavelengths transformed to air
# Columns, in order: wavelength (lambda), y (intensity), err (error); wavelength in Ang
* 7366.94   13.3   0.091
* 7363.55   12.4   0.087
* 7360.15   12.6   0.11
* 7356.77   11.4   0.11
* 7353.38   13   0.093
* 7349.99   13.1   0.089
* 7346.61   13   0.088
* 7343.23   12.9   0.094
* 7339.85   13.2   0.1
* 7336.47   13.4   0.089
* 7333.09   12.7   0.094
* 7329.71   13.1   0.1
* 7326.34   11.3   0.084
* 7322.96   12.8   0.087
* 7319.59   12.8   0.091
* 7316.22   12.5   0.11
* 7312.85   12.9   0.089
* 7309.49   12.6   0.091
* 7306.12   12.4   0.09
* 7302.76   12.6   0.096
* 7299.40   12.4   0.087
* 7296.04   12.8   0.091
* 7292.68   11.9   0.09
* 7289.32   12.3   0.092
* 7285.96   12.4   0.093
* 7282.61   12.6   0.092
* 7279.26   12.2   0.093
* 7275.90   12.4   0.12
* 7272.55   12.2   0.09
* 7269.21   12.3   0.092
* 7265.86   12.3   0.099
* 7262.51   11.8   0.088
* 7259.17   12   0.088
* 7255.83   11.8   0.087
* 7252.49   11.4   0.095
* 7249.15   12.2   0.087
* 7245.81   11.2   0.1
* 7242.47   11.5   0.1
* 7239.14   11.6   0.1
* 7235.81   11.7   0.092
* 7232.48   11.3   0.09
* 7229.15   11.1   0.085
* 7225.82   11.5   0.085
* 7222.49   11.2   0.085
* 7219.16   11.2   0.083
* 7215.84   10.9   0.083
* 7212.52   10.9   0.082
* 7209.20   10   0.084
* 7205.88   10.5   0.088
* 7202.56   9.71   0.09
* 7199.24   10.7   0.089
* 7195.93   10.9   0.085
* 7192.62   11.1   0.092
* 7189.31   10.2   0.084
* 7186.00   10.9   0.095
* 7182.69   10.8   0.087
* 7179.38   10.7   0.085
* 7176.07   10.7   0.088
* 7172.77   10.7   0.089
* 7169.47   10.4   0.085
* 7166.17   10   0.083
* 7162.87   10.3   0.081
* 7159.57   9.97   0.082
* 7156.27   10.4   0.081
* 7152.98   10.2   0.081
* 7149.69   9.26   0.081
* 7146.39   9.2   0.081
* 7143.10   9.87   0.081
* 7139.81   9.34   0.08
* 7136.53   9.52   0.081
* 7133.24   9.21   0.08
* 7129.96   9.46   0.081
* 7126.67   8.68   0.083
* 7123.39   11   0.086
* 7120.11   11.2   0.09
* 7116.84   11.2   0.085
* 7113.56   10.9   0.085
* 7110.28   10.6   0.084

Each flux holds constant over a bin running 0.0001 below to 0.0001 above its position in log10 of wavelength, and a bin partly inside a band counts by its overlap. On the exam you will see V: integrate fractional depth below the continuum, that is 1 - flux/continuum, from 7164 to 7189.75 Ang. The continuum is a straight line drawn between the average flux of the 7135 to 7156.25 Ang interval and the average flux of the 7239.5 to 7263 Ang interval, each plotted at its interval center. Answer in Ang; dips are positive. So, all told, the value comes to -0.8 Ang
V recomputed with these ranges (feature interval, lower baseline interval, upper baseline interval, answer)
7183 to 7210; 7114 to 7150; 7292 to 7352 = 0.7 Ang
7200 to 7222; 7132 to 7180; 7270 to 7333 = 0.7 Ang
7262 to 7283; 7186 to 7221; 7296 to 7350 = -0.7 Ang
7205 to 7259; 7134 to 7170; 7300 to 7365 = -0.9 Ang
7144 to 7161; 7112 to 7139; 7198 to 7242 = 0.9 Ang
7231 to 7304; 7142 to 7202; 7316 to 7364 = -2.3 Ang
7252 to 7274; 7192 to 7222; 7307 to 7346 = -0.7 Ang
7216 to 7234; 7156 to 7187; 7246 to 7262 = 0.2 Ang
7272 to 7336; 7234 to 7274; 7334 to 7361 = -0.7 Ang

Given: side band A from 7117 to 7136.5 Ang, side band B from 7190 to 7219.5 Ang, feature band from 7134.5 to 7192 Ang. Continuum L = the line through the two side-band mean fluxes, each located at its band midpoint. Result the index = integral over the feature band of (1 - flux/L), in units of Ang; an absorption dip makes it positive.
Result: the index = 0.7 Ang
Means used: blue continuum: 9.98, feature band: 10.2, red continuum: 10.6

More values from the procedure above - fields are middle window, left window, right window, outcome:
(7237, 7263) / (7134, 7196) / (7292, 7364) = -0.5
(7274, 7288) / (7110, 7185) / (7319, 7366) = -0.6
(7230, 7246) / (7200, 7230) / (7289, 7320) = -0.4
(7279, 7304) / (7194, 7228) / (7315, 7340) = -0.6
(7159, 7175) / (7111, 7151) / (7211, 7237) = 0.2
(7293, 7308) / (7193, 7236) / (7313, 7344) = -0.3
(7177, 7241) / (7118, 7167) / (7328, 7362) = -0.3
